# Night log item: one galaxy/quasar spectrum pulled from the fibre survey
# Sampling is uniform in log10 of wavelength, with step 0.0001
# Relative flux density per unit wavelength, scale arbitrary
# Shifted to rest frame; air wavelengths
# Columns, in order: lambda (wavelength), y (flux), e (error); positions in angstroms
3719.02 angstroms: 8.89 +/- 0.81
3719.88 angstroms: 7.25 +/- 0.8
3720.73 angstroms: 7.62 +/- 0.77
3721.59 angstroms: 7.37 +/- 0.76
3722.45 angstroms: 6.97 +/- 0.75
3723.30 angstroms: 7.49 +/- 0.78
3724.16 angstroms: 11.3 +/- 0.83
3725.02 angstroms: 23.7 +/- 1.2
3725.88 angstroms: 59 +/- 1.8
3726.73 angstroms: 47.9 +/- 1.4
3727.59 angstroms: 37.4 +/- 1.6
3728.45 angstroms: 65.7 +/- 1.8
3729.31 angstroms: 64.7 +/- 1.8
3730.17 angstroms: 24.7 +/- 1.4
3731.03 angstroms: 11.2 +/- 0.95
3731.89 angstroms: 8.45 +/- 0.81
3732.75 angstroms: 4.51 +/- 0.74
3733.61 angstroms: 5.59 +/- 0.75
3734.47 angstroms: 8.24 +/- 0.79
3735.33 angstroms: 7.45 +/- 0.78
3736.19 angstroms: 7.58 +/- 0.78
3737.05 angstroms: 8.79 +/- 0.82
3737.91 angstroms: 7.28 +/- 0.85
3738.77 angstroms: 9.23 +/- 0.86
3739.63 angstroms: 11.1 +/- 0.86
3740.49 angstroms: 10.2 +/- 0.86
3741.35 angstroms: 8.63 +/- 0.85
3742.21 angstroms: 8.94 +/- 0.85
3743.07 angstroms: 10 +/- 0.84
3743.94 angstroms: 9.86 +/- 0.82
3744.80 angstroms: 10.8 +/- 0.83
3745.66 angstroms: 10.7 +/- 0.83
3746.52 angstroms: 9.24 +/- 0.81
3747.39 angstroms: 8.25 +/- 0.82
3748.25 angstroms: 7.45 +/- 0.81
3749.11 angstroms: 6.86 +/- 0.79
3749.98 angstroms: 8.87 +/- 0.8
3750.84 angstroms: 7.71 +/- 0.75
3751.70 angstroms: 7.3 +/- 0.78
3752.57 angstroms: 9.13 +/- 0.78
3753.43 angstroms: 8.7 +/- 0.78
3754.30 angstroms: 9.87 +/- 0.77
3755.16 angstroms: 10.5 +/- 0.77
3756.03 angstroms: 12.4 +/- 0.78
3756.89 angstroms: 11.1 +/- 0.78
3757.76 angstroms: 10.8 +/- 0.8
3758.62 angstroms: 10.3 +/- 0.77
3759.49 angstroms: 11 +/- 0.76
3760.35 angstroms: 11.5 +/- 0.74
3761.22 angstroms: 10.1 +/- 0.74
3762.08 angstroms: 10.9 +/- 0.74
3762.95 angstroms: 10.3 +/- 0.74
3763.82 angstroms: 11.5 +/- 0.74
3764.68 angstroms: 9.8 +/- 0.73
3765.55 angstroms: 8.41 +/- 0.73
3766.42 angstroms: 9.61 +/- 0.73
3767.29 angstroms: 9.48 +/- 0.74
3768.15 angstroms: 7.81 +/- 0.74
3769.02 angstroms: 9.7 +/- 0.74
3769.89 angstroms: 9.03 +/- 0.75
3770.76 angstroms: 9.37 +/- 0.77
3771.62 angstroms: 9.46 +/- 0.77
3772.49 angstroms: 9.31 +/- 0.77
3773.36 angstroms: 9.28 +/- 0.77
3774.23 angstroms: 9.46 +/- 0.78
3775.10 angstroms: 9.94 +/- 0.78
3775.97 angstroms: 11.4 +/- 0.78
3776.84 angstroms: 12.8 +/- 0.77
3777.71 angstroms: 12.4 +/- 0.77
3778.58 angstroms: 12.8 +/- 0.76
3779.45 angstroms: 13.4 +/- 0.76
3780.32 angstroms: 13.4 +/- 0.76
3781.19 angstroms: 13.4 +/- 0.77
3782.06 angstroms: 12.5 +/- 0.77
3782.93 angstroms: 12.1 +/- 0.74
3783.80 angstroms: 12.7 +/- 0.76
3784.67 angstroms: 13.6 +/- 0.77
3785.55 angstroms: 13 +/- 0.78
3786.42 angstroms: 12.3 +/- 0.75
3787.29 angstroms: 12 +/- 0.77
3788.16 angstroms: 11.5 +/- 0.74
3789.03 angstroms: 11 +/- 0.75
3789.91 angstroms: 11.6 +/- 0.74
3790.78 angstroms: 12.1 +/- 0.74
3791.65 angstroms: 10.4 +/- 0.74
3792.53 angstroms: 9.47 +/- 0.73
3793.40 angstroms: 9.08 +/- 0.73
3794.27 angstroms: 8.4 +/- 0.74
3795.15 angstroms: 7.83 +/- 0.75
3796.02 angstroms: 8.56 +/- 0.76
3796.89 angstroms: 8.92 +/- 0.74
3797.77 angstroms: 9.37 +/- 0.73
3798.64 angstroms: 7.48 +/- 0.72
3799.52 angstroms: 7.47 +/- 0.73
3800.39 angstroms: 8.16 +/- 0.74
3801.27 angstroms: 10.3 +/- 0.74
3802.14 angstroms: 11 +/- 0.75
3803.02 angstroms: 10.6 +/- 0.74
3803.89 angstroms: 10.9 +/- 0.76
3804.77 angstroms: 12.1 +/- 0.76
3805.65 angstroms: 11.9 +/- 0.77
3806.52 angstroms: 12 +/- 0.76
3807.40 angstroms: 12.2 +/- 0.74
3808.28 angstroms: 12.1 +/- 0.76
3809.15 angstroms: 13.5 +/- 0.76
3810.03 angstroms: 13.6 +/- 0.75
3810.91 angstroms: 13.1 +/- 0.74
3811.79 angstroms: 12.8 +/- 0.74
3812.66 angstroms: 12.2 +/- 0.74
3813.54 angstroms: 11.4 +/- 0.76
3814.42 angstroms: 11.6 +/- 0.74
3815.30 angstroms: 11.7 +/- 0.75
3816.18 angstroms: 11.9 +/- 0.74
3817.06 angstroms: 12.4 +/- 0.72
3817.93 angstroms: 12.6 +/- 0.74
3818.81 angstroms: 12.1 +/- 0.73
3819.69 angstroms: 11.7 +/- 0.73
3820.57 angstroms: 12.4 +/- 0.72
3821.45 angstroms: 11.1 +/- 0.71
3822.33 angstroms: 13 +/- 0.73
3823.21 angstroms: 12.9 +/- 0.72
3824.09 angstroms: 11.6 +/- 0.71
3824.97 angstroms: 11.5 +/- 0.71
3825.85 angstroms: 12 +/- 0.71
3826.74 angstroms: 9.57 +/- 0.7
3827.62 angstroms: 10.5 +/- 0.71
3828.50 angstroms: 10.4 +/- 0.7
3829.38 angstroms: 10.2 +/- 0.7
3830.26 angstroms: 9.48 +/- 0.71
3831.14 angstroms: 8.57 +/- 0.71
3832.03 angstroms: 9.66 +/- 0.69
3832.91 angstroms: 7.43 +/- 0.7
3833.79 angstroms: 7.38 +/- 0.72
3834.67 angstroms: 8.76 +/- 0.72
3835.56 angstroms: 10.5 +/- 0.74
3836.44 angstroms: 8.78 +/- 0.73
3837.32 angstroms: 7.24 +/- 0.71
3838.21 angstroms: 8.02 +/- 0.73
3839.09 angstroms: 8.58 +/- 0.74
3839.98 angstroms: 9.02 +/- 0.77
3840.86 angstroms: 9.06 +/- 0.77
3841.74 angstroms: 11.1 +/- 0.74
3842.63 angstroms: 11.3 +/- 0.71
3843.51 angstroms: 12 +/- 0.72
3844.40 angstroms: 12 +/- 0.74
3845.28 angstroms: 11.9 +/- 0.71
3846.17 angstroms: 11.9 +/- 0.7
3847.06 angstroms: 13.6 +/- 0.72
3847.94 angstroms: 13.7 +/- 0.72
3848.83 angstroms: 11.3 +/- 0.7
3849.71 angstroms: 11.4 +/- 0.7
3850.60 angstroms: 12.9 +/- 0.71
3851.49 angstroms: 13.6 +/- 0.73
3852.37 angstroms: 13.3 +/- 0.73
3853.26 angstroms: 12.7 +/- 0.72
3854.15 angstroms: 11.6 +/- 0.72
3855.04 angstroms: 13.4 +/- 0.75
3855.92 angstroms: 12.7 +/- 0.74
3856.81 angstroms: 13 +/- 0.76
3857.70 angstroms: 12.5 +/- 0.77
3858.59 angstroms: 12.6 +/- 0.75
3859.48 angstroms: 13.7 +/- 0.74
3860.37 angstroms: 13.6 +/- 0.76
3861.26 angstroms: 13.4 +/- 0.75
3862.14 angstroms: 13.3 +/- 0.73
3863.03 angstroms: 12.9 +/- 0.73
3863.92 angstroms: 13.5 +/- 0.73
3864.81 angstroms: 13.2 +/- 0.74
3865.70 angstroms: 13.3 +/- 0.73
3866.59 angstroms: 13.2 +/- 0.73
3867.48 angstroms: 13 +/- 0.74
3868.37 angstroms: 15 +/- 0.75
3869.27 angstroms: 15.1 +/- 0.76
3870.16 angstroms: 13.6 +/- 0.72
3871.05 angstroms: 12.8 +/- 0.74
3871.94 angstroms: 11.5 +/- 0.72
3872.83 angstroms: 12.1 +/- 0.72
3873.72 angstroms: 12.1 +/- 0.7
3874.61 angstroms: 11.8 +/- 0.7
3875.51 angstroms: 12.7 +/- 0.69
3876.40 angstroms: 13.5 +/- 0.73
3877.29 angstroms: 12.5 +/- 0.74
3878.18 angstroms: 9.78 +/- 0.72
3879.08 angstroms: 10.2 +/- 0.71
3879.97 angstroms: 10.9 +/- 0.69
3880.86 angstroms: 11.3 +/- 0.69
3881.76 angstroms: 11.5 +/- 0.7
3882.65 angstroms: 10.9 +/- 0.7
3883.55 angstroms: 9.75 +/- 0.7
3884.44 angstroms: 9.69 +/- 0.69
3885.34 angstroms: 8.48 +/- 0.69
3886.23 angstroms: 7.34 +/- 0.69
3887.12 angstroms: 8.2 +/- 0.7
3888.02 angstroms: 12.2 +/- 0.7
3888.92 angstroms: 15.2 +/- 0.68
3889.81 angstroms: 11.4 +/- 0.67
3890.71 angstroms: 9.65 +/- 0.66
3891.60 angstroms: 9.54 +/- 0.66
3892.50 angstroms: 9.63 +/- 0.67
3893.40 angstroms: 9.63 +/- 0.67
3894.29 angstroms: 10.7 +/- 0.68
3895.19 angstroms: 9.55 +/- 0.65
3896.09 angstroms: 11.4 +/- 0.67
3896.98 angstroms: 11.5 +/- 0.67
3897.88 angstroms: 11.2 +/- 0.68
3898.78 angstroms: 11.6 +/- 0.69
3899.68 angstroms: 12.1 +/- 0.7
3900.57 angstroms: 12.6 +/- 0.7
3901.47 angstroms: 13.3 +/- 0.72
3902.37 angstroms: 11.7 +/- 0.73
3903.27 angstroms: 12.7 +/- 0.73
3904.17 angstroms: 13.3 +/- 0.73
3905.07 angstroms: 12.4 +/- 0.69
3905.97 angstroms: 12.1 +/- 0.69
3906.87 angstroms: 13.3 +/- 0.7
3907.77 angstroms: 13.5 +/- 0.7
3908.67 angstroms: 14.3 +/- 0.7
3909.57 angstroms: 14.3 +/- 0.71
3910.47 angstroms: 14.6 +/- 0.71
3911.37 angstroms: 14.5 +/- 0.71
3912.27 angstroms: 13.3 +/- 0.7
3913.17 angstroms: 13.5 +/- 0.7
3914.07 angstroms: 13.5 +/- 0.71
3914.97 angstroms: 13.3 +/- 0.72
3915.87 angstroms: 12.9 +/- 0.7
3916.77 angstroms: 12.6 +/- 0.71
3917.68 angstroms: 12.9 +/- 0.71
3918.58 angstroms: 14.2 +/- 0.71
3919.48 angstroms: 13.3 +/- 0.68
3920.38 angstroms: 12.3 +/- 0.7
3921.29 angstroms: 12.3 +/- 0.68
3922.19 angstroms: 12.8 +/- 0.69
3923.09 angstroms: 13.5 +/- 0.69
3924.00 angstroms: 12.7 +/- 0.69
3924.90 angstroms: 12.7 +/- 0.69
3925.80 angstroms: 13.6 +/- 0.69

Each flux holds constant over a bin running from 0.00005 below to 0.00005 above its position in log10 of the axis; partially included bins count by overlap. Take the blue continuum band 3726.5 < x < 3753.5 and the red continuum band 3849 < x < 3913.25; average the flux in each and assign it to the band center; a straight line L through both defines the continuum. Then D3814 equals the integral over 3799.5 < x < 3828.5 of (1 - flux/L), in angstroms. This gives 3.6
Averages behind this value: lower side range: 14.6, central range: 11.7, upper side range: 12.2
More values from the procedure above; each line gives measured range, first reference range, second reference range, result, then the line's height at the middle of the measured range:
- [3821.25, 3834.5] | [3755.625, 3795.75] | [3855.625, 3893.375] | 1.3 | 11.4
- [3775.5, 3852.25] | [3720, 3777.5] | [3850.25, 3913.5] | 9.4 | 12.7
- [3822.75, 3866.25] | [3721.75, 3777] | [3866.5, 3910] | 3.0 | 12.2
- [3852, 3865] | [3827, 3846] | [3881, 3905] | -3.6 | 10.2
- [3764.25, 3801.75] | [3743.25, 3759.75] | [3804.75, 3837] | -0.7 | 10.3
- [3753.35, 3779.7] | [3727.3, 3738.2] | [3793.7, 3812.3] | 8.6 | 15.5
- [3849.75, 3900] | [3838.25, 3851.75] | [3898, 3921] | 1.0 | 12.2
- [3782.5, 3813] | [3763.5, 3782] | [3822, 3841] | -2.3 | 10.2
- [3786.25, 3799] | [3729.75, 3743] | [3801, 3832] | 1.1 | 11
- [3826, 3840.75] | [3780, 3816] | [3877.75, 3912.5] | 2.9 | 11.3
